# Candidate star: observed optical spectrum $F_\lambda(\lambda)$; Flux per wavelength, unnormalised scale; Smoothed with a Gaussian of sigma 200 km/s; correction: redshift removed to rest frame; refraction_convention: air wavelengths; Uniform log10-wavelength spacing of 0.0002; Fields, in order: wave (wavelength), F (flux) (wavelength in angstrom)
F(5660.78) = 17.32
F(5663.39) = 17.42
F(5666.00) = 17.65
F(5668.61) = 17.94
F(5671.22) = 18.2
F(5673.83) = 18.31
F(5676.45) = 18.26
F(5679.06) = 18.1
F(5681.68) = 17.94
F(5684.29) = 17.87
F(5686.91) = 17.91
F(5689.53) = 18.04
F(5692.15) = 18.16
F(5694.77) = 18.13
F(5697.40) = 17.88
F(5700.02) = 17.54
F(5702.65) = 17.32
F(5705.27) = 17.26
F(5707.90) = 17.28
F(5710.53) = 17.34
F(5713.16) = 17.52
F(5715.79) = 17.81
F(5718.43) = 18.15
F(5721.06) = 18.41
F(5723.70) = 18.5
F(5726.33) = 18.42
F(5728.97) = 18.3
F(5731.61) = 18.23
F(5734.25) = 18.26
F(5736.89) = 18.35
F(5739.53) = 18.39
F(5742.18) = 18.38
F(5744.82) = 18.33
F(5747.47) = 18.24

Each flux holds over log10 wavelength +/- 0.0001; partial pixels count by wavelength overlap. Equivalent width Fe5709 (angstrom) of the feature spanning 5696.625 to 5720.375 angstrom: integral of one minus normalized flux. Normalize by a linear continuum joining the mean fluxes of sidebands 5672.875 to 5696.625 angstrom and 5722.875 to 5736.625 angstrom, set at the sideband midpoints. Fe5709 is 0.8 angstrom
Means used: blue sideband 18.1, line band 17.6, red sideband 18.3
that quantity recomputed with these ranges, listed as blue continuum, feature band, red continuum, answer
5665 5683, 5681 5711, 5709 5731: 0.55 angstrom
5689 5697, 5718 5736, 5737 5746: -0.05 angstrom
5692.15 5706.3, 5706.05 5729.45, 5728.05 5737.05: 0.10 angstrom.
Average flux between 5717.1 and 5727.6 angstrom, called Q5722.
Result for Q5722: 18.4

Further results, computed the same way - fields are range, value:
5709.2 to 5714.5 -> 17.4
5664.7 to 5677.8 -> 18.1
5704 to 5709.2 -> 17.3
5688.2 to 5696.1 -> 18.1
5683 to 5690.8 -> 17.9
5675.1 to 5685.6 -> 18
